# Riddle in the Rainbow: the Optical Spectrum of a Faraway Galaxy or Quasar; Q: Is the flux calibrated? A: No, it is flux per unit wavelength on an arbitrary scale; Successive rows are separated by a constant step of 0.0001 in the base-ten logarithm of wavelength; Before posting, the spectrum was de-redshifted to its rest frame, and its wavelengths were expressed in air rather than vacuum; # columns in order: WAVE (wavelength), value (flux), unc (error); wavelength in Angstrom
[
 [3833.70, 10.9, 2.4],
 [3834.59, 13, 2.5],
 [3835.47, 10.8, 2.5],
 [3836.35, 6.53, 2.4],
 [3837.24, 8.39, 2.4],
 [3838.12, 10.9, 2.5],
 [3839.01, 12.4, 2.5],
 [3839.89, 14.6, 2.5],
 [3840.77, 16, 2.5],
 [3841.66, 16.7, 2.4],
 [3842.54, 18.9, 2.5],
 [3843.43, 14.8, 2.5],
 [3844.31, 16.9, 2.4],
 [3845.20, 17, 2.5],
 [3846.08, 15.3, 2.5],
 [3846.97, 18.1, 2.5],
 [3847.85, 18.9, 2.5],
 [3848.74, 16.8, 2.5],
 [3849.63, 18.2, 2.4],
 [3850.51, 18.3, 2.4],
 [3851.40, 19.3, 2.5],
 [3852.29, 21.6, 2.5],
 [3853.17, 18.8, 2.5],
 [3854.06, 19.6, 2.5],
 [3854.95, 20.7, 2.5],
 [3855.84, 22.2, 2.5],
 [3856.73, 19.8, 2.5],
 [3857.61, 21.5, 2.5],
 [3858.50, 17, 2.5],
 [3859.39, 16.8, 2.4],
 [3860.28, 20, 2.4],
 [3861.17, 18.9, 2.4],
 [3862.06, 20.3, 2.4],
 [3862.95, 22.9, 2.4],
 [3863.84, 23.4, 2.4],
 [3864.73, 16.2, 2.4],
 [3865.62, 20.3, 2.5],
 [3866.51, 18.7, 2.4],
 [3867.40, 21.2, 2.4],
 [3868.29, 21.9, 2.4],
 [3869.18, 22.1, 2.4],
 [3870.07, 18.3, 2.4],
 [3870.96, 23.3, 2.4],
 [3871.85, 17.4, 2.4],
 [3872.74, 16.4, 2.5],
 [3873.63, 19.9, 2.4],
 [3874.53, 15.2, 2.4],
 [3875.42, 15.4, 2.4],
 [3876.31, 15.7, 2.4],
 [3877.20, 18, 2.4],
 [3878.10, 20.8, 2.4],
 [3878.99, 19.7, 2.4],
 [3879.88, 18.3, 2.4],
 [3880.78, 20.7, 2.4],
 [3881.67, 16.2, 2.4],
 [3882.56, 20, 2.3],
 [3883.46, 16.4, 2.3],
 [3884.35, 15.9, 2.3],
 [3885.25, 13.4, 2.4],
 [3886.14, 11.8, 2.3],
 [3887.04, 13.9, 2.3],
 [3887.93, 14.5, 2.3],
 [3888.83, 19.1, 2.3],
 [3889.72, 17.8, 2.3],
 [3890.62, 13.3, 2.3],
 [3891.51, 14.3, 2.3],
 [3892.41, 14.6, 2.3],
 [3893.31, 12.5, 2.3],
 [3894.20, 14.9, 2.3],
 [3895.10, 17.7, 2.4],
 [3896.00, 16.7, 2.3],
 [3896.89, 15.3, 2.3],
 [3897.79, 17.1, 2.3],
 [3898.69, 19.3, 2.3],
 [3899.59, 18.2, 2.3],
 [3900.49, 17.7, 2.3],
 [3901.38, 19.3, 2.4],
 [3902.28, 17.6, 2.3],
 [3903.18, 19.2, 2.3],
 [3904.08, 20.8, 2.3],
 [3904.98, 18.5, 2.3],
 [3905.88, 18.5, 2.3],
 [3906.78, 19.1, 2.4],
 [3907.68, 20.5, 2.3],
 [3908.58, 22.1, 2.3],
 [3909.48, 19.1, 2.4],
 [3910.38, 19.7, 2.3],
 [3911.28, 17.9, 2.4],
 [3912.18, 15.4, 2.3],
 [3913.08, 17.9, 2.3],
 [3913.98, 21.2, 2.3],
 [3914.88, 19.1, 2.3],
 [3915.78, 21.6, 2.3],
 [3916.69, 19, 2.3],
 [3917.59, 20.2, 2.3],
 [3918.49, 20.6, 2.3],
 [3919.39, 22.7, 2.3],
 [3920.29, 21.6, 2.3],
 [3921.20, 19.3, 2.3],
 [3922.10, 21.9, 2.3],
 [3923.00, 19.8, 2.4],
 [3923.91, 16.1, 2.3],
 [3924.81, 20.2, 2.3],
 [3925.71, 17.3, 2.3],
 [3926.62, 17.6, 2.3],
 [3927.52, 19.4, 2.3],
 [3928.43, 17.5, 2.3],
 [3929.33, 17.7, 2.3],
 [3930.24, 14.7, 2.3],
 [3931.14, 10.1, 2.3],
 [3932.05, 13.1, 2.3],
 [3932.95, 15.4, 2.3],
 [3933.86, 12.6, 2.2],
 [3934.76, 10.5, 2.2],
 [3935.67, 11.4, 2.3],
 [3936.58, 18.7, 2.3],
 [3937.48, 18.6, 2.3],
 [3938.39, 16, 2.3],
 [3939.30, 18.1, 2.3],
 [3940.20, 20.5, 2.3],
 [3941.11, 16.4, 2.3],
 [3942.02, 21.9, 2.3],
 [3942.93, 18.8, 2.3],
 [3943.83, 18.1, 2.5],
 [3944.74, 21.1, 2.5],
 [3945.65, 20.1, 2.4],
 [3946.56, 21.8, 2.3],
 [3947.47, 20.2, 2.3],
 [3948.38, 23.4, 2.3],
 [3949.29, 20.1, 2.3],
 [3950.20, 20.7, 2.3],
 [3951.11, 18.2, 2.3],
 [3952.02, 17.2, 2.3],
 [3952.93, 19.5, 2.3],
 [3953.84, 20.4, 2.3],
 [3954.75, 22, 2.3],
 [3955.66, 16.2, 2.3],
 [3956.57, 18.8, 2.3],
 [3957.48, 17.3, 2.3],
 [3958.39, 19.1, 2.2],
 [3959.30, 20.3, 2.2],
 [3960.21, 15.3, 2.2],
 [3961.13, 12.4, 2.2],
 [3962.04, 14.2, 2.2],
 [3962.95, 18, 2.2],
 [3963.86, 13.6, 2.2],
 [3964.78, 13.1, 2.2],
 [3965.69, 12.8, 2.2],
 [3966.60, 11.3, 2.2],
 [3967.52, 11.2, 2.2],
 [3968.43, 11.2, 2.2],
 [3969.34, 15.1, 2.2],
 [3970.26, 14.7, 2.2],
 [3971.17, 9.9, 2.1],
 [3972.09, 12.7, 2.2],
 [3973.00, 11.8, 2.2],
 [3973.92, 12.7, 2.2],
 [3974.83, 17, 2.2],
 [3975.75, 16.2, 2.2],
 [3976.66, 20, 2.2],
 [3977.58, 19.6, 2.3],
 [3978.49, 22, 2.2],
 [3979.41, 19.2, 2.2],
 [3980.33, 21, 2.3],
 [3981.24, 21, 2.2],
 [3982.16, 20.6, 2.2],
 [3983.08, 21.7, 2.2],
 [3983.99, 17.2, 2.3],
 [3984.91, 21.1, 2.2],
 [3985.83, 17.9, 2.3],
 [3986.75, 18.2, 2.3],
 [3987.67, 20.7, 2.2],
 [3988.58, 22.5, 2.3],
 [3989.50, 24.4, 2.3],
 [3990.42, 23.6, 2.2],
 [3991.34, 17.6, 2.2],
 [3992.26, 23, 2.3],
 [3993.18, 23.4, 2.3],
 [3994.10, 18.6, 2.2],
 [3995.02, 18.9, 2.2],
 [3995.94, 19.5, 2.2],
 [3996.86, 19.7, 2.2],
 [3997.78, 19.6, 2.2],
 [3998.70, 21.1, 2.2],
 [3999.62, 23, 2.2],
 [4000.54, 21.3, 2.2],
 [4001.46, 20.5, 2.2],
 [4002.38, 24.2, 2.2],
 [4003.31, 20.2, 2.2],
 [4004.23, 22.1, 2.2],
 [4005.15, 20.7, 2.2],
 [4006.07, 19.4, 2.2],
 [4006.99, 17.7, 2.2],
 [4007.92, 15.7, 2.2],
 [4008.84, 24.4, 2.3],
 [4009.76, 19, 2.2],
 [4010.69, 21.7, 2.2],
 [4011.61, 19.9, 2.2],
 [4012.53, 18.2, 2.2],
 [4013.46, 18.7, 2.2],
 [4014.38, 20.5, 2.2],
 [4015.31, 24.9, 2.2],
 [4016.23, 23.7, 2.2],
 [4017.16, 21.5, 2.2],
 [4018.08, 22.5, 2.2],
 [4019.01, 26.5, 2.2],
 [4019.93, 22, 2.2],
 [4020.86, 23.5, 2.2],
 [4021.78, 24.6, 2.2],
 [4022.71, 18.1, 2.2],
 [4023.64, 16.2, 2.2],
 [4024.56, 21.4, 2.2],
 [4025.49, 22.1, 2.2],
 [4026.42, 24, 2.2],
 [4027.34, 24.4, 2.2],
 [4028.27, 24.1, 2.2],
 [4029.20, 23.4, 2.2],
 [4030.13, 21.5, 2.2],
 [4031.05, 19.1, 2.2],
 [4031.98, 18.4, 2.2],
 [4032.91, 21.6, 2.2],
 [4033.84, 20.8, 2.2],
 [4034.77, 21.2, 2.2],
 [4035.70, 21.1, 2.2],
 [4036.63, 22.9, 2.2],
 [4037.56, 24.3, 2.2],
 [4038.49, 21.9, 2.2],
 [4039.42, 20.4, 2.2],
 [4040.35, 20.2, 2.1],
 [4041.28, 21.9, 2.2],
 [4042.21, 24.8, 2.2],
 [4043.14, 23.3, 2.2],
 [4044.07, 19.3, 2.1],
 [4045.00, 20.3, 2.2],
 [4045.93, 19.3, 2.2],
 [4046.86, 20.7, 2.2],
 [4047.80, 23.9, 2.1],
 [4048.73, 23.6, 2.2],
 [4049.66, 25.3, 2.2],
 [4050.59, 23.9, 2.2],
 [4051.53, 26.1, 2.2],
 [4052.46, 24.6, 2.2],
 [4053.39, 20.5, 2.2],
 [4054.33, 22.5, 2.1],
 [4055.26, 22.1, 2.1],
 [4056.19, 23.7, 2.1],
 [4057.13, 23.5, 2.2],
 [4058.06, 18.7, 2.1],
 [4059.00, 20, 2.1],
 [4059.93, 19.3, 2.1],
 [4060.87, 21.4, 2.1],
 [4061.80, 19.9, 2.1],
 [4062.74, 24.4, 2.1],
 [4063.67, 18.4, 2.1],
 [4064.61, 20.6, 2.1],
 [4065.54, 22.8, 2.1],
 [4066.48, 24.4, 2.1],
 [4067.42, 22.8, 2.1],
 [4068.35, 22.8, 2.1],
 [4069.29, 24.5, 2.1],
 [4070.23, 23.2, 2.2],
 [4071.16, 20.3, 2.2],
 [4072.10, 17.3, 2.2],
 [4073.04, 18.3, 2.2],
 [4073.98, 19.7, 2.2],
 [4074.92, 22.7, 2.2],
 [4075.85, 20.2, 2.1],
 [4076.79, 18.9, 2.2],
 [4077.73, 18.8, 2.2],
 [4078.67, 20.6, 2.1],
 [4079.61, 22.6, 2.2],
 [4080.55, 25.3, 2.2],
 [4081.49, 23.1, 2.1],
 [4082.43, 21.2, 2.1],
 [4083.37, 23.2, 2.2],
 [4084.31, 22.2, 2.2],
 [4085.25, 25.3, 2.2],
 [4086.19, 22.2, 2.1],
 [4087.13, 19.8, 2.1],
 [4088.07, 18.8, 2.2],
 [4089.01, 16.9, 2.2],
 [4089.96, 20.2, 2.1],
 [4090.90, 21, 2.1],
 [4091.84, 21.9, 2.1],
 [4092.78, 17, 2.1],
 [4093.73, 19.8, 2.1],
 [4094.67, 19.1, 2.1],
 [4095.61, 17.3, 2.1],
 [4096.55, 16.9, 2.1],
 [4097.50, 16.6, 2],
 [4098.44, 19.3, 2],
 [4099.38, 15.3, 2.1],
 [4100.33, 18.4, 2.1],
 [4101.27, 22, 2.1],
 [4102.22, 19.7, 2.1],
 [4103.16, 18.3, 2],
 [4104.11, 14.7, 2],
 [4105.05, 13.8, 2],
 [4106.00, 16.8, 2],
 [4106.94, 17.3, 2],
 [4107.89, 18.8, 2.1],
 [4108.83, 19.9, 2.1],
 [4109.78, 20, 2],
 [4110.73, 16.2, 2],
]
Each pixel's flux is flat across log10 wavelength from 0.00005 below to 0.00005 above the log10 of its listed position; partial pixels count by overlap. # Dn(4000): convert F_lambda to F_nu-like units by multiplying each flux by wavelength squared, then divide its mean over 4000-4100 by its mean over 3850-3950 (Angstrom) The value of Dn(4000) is 1.3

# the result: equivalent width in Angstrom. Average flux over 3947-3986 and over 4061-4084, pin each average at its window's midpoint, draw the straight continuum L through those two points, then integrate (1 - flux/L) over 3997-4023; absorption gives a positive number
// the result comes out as -3.2 Angstrom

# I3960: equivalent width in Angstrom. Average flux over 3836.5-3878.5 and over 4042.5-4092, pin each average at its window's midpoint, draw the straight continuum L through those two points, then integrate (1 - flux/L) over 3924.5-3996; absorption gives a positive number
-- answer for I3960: 7.9 Angstrom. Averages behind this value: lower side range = 18.1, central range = 17.7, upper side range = 21.6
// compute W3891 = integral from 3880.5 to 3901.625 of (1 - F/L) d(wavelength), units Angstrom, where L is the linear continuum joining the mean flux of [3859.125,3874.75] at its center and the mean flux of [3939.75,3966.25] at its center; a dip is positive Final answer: 3.4 Angstrom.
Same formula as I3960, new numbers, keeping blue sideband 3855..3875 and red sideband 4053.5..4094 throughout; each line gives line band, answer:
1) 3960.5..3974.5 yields 5.07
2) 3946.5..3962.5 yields 1.34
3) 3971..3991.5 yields 1.78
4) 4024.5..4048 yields -0.92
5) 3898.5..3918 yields 0.84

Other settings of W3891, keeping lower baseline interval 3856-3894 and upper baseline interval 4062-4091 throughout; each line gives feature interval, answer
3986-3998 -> -0.46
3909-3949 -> 1.22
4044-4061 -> -0.94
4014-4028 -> -1.38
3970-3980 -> 1.82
